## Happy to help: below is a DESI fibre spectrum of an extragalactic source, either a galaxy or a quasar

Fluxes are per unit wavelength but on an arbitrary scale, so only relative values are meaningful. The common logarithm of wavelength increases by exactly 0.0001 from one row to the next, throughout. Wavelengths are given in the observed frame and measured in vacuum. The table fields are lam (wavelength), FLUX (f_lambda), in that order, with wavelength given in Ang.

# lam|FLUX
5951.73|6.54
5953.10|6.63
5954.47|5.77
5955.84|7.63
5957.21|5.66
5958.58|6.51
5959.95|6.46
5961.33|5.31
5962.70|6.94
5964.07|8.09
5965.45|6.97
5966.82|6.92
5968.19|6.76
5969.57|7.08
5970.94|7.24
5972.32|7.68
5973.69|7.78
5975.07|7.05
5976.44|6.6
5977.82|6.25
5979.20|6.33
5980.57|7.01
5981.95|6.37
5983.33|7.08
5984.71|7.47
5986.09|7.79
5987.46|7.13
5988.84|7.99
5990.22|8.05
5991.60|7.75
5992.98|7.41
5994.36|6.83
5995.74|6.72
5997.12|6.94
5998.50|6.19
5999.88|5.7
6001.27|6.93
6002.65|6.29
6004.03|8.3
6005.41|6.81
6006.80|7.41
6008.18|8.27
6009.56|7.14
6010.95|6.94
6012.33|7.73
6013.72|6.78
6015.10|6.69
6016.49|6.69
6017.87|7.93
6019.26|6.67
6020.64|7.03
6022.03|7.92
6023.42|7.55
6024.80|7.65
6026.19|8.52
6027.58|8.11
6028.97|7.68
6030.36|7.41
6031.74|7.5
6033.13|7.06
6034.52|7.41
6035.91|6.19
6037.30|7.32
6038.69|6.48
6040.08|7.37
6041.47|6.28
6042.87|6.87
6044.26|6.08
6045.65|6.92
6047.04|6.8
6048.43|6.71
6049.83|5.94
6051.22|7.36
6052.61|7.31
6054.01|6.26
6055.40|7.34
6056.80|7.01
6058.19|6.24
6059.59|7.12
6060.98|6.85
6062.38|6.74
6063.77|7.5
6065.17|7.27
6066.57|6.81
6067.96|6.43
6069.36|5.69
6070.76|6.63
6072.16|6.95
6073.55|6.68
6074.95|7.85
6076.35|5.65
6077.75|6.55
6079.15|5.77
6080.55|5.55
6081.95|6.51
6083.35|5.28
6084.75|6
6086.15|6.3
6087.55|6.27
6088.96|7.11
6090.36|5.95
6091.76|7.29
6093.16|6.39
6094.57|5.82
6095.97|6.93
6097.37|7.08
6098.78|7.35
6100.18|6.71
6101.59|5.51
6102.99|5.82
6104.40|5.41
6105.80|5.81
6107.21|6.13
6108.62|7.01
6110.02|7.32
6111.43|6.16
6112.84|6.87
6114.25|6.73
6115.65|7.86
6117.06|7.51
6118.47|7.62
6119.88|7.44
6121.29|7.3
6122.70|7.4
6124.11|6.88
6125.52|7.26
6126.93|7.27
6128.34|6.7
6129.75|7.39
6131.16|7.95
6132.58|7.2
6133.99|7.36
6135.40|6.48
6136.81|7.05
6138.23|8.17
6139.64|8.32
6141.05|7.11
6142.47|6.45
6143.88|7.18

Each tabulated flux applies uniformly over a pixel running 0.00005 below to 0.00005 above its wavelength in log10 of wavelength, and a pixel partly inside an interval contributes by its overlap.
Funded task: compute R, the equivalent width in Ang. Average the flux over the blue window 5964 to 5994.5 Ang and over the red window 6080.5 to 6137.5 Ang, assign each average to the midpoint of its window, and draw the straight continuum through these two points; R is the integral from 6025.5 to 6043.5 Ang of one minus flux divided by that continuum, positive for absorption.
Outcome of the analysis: -0.6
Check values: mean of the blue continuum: 7.19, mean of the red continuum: 6.75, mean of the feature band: 7.24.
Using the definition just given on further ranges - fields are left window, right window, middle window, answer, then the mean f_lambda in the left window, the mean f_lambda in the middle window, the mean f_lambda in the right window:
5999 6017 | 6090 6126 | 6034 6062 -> 0.6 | 7.04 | 6.79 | 6.76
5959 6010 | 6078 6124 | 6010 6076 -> -2.0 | 7.05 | 7.02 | 6.57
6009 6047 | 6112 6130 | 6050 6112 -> 5.8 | 7.18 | 6.53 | 7.24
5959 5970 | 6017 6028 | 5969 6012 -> 0.3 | 6.8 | 7.12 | 7.65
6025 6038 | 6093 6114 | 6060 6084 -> 1.3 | 7.47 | 6.52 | 6.43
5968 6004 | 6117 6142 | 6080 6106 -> 3.5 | 7.04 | 6.28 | 7.34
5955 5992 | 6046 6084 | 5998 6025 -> -1.1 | 7.02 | 7.13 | 6.63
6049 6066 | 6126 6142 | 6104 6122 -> 0.9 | 6.91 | 6.88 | 7.35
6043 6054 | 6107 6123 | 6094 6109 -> 1.6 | 6.71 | 6.31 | 7.13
